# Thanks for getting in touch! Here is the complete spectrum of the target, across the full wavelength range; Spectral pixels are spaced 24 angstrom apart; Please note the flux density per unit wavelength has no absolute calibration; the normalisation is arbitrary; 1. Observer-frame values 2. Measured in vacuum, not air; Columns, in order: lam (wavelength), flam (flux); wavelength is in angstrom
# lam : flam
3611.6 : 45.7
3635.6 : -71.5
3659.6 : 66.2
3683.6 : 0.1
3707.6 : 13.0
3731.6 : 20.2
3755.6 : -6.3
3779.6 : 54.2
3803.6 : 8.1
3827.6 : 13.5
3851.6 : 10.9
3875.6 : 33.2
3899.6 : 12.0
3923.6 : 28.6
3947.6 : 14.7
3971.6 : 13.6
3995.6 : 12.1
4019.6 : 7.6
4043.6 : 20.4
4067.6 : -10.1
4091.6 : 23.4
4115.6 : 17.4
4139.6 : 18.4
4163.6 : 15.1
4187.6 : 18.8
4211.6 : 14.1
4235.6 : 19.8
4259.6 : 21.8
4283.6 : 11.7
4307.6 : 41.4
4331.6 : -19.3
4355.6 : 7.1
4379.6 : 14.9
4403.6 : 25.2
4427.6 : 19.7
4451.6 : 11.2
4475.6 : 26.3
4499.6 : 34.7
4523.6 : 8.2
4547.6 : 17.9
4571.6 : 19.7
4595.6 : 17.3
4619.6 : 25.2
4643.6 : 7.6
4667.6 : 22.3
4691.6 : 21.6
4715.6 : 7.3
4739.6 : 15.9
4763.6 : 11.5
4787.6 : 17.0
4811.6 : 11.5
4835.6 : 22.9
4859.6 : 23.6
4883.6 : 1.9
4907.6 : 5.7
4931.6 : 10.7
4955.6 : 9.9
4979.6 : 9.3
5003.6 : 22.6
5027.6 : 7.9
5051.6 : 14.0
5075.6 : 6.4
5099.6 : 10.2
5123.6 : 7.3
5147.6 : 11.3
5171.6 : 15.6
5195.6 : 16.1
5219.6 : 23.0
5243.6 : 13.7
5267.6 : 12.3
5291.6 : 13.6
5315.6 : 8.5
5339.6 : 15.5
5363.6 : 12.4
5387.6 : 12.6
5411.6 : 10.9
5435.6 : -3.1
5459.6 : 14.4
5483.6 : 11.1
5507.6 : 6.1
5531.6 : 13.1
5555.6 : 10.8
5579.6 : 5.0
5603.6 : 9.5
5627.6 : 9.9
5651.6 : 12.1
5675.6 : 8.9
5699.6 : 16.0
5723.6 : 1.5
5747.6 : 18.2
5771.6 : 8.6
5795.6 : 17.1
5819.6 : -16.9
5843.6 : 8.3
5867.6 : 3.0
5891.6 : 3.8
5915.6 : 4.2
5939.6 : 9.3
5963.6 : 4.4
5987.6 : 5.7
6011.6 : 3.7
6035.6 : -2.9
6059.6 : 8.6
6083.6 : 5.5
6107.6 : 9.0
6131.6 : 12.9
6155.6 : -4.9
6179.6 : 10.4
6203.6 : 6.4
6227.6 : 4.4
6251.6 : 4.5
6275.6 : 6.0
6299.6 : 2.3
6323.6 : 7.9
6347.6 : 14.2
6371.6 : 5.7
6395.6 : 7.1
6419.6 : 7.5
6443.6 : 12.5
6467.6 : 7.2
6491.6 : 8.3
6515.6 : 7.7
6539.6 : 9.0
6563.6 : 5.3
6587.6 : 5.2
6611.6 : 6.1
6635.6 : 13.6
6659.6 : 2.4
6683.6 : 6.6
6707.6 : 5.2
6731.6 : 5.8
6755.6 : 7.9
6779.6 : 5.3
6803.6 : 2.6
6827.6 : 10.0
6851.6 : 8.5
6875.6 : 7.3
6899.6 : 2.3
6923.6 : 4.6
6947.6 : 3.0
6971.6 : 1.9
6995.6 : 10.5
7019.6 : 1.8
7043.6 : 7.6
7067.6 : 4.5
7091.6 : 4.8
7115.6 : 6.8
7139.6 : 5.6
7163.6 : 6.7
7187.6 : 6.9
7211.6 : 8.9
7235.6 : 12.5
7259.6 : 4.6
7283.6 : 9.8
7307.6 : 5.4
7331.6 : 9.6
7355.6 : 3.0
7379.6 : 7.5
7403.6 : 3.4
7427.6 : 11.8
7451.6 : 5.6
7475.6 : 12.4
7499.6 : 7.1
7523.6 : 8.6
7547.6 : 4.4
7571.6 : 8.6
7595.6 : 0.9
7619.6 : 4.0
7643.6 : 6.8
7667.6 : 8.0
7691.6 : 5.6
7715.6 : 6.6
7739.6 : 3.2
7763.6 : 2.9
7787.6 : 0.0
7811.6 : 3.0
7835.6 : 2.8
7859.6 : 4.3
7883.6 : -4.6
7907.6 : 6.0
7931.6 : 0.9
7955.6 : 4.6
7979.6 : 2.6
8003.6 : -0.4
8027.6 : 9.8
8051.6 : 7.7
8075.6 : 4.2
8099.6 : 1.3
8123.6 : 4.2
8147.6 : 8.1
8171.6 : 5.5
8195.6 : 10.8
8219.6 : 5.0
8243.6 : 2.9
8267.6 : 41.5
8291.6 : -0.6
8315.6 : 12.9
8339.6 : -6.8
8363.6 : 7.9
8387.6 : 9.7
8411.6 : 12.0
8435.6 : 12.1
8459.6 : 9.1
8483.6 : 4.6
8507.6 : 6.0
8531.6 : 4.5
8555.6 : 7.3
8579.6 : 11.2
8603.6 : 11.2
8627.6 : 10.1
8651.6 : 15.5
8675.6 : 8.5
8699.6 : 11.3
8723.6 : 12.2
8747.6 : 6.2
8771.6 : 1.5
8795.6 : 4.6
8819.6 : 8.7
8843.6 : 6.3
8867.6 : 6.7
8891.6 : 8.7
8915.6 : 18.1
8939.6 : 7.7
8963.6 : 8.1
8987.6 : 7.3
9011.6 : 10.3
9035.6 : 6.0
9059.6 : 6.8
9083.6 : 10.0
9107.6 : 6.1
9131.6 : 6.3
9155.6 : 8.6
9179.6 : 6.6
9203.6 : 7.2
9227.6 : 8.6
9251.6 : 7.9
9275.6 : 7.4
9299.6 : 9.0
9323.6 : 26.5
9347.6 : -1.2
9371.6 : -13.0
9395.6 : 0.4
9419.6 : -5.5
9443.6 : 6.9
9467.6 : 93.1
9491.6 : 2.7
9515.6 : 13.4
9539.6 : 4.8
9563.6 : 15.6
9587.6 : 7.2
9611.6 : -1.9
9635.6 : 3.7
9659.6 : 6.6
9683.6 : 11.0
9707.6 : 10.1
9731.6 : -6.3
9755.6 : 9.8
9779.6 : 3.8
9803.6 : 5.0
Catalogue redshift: 1.22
